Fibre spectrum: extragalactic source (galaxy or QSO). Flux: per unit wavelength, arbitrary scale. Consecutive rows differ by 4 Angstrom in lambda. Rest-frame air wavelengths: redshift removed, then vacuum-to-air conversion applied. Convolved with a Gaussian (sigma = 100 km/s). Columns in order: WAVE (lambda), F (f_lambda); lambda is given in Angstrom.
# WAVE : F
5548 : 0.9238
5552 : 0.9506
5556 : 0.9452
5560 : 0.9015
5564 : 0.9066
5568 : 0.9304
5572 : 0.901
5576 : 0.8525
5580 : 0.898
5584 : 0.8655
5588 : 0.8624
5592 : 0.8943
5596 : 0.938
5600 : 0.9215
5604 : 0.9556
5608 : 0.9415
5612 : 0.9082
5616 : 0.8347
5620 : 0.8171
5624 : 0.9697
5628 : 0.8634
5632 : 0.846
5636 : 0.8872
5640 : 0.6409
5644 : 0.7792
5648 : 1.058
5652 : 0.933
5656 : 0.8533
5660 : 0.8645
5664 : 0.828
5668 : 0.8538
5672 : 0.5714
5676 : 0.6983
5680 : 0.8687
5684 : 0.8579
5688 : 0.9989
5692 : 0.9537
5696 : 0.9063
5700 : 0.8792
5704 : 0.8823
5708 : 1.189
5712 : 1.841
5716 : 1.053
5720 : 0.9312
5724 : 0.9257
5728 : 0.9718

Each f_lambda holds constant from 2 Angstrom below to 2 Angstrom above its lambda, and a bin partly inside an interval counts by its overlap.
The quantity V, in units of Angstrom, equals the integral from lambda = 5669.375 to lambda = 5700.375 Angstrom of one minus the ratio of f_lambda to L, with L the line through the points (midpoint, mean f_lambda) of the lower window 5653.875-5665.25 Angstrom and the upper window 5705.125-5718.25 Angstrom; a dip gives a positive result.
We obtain 7.0 Angstrom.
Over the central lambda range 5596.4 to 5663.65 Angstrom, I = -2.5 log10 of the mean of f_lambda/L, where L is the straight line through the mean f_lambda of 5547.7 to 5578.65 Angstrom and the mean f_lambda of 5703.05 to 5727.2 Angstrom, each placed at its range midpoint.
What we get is 0.15 mag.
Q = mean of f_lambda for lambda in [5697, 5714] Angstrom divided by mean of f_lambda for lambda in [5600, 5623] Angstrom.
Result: 1.32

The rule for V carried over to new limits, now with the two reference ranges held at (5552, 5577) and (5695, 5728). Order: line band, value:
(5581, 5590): 0.6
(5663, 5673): 2.6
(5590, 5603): 0.4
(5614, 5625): 1.2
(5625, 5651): 3.7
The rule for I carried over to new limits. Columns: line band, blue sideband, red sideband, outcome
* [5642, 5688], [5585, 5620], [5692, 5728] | 0.182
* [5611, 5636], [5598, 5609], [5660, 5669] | 0.043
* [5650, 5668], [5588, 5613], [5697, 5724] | 0.175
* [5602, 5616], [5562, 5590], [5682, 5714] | 0.017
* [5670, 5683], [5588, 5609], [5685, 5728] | 0.366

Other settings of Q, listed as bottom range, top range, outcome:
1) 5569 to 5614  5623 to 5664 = 0.96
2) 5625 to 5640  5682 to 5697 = 1.10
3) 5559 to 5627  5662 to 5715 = 1.06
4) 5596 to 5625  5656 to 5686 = 0.88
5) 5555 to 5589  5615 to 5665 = 0.96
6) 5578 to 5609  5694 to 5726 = 1.18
